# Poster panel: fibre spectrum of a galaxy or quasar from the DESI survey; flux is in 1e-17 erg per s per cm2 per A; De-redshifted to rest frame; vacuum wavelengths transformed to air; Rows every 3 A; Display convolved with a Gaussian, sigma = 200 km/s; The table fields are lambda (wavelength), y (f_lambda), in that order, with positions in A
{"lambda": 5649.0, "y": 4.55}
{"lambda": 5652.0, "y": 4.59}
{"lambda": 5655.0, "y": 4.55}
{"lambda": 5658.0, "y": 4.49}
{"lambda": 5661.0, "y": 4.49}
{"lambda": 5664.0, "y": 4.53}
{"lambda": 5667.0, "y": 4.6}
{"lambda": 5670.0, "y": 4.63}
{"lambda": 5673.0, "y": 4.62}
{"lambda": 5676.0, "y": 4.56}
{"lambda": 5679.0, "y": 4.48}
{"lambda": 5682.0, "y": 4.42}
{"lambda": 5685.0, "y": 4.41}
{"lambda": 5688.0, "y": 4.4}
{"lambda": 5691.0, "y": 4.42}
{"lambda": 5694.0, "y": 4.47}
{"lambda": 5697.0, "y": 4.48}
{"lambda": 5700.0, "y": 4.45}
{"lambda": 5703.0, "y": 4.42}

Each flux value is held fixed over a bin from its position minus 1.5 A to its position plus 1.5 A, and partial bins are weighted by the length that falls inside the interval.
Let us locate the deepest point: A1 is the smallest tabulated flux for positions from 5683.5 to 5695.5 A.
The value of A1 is 4.4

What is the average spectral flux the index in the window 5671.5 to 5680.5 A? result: 4.55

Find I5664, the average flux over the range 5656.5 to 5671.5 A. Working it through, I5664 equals 4.55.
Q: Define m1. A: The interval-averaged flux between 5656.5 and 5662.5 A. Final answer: 4.49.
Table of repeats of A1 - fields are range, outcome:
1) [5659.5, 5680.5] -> 4.48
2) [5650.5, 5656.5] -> 4.55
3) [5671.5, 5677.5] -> 4.56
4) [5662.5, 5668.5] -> 4.53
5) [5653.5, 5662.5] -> 4.49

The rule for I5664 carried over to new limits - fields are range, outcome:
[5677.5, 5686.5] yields 4.44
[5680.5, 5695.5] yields 4.42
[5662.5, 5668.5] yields 4.57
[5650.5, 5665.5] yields 4.53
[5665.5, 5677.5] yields 4.6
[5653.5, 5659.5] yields 4.52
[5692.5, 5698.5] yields 4.48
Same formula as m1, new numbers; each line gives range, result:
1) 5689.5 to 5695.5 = 4.45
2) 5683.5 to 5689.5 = 4.41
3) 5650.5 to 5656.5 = 4.57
